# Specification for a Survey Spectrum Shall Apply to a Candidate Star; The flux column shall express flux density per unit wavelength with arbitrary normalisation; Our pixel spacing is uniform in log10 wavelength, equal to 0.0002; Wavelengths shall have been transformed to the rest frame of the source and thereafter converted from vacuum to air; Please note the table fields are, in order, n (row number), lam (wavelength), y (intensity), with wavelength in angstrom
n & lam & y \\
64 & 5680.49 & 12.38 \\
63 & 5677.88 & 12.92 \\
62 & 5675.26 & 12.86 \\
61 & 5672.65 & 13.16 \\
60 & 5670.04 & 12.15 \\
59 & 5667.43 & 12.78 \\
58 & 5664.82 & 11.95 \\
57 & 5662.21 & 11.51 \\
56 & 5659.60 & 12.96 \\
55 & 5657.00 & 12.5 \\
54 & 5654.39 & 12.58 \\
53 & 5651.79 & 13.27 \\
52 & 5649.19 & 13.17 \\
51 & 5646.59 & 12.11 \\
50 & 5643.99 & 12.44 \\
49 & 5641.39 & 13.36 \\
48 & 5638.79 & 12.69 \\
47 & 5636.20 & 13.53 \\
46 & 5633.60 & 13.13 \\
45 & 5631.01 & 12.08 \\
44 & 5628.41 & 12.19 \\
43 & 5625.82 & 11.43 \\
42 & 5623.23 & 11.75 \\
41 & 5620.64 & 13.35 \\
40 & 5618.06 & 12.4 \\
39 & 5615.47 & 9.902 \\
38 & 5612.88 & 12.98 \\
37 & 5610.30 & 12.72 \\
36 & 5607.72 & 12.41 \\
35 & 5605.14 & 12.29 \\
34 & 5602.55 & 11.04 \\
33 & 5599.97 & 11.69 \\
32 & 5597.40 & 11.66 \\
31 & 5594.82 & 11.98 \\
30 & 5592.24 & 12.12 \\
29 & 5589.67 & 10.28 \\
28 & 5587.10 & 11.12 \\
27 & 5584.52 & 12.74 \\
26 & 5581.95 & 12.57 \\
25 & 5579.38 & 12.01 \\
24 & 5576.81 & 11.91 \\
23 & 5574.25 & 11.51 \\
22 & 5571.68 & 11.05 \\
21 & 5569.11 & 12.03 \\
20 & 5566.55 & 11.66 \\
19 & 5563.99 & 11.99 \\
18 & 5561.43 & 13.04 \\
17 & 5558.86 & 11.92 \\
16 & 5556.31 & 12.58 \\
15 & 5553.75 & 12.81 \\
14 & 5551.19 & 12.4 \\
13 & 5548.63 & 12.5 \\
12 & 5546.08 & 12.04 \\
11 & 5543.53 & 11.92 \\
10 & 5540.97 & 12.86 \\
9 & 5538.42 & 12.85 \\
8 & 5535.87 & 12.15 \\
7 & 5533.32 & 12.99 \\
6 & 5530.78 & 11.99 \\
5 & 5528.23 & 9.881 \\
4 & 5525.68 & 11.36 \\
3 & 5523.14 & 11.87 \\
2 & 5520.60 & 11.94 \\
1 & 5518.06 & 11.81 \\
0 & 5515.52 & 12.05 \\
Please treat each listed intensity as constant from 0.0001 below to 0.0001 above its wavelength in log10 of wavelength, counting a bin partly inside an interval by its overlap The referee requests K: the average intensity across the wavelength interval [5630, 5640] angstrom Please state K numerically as 12.9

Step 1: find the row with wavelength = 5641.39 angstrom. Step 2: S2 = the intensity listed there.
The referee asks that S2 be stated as 13.36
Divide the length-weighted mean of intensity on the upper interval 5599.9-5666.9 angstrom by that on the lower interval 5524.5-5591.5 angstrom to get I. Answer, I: 1.03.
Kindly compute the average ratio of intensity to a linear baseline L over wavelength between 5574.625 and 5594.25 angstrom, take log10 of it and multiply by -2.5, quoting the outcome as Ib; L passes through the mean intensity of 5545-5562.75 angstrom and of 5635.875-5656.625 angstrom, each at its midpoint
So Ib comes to 0.07 mag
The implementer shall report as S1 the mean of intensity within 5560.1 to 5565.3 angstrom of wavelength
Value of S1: 12.5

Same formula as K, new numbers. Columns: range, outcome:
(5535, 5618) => 12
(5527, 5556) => 12.2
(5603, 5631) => 12.1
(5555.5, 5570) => 12.2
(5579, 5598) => 11.8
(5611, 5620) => 11.9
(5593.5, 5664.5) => 12.3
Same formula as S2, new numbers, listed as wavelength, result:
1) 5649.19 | 13.17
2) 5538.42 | 12.85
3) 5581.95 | 12.57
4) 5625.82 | 11.43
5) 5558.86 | 11.92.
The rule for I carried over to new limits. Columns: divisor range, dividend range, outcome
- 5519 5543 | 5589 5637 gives 1.01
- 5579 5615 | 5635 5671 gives 1.06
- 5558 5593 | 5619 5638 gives 1.06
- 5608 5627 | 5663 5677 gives 1.04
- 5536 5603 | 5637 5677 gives 1.05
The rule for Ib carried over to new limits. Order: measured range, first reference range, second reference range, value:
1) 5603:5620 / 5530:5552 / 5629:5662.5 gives 0.046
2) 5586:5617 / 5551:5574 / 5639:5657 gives 0.066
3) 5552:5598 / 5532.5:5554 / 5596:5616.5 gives 0.019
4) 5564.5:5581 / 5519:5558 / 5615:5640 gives 0.044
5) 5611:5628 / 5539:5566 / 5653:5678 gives 0.041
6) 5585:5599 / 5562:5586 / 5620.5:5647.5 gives 0.057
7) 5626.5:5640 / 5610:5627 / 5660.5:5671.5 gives -0.052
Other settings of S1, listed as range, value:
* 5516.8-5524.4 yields 11.9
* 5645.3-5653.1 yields 12.9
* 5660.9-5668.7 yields 12.1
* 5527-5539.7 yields 12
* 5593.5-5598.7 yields 11.8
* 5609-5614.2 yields 12.8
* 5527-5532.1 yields 11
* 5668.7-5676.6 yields 12.7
